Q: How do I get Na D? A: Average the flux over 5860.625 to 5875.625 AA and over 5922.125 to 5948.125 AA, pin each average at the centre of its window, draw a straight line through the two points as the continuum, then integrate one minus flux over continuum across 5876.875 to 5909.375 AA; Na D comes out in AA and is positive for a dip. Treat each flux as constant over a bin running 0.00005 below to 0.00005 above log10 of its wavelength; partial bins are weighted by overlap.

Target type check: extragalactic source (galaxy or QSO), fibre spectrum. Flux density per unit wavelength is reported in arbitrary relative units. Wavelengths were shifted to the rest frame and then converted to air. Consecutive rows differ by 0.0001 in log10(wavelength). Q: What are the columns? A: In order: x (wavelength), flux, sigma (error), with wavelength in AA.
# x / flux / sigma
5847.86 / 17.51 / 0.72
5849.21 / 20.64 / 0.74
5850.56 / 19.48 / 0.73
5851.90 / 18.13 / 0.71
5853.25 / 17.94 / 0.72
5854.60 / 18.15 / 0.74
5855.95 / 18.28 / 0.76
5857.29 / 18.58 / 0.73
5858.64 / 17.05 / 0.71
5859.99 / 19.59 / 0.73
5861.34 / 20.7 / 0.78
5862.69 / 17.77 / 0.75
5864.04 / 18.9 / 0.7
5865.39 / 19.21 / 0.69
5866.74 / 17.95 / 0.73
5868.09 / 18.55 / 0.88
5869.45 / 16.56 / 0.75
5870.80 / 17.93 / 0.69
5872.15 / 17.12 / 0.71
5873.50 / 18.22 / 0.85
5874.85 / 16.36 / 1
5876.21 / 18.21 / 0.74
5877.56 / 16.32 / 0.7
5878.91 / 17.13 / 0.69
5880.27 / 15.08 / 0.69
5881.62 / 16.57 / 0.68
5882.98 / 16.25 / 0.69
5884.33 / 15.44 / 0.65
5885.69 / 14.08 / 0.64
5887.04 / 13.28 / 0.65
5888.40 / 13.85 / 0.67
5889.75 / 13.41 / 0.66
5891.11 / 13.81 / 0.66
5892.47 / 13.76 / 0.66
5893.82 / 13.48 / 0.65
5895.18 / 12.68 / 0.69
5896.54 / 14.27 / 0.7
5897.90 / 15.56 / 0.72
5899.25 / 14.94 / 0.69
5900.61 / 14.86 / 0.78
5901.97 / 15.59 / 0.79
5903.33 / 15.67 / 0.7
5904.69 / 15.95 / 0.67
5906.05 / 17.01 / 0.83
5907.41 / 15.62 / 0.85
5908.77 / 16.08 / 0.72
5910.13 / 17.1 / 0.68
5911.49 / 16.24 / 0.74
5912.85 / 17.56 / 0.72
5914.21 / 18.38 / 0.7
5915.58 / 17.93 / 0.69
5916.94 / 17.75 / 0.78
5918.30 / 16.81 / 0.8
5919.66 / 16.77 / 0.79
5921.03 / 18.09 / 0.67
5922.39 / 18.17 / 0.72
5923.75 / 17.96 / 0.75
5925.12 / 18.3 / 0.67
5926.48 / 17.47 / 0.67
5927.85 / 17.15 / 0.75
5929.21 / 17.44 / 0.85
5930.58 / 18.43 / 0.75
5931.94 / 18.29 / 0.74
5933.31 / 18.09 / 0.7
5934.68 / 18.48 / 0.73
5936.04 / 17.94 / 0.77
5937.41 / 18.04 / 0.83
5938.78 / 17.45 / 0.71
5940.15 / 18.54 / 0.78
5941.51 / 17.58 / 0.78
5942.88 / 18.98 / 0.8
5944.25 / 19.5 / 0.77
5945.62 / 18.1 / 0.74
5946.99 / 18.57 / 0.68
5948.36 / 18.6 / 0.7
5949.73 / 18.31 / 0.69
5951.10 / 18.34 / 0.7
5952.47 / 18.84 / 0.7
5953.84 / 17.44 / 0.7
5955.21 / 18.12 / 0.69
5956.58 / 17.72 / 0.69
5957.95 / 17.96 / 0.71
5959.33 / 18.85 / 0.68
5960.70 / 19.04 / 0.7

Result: 5.5 AA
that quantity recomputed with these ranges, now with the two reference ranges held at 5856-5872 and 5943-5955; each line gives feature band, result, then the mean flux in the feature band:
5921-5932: 0.3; 17.9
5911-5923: 0.6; 17.5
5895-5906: 1.9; 15.2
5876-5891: 2.6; 15.3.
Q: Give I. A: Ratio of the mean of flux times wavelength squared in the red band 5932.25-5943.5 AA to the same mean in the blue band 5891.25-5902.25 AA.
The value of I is 1.3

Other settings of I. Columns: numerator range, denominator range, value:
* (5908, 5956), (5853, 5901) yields 1.11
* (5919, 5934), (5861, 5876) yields 1.01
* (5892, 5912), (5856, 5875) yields 0.85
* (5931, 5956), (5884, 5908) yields 1.27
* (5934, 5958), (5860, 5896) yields 1.15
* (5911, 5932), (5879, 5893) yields 1.22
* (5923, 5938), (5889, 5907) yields 1.23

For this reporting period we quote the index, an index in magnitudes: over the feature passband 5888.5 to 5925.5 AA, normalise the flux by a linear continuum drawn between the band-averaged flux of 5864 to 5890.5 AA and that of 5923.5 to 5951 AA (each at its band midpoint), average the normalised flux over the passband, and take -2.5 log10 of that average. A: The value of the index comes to 0.09 mag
